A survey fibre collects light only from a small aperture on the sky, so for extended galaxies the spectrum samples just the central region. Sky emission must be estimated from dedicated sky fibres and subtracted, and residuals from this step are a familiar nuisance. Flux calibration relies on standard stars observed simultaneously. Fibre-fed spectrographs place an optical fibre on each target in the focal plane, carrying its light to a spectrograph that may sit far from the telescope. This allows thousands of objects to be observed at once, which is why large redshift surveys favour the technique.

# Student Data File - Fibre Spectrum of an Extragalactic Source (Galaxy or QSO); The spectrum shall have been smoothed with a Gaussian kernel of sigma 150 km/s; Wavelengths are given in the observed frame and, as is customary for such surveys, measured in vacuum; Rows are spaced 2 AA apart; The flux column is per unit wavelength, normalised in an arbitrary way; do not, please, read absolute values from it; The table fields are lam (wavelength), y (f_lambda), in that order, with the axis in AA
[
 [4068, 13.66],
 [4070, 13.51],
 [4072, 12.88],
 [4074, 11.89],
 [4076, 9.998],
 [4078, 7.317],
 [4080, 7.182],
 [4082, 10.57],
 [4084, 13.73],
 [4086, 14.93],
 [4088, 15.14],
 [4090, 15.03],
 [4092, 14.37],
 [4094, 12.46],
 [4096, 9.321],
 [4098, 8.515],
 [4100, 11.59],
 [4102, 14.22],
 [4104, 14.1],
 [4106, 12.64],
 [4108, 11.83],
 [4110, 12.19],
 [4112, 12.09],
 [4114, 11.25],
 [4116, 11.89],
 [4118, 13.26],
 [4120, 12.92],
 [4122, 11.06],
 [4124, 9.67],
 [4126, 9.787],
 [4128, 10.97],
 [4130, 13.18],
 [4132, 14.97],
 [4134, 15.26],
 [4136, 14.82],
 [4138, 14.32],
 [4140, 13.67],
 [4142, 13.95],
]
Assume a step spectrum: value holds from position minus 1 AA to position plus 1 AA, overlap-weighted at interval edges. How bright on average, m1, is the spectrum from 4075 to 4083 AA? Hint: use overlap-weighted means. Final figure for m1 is 8.77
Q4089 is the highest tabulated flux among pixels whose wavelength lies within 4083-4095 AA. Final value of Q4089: 15.14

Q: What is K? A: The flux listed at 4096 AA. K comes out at 9.321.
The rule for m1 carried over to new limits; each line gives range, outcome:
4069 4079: 11.1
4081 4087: 13.1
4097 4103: 11.4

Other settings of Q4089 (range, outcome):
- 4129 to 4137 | 15.26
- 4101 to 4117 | 14.22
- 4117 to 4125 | 13.26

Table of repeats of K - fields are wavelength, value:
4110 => 12.19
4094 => 12.46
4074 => 11.89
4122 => 11.06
